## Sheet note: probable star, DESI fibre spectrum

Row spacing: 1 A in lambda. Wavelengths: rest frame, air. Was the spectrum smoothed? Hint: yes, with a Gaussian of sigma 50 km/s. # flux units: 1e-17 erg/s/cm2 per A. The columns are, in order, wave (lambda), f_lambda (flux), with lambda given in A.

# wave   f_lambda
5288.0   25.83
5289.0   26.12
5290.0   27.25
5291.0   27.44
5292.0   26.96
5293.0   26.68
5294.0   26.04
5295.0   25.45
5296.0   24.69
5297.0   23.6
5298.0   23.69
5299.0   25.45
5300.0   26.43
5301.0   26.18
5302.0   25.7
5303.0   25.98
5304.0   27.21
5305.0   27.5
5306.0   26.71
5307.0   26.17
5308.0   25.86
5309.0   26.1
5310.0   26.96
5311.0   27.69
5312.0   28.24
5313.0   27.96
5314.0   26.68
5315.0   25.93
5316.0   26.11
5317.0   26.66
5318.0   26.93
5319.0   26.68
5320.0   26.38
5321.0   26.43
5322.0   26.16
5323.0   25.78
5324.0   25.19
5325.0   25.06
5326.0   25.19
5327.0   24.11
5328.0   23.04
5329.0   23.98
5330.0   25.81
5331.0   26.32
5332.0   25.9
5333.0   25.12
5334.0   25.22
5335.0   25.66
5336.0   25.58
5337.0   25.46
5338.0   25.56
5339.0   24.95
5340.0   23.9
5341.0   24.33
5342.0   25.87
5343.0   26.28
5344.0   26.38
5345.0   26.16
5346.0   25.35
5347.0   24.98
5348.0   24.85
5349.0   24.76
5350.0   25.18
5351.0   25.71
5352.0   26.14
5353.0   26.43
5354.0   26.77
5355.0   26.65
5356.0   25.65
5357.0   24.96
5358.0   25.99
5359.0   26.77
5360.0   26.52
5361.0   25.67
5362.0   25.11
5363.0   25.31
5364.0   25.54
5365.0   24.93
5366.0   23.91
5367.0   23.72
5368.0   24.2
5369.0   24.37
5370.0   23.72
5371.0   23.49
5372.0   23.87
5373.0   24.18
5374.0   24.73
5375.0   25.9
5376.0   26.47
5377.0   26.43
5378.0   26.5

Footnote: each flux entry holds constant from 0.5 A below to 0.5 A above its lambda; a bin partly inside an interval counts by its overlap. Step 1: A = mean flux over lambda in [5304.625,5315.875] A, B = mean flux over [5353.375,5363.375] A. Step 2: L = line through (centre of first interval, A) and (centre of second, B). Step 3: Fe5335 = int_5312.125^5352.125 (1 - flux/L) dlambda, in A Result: 1.3 A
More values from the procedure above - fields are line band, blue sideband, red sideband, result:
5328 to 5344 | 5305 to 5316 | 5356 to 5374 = 0.4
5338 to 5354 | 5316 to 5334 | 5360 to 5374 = -0.3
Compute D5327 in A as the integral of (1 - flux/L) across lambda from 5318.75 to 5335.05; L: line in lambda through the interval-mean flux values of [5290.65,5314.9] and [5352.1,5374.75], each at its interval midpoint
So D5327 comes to 0.3 A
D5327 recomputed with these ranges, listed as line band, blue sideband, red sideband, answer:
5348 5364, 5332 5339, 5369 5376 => -0.6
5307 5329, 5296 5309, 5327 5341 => -0.6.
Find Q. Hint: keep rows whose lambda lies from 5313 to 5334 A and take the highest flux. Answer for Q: 27.96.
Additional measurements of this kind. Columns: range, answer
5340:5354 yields 26.77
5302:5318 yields 28.24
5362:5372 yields 25.54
